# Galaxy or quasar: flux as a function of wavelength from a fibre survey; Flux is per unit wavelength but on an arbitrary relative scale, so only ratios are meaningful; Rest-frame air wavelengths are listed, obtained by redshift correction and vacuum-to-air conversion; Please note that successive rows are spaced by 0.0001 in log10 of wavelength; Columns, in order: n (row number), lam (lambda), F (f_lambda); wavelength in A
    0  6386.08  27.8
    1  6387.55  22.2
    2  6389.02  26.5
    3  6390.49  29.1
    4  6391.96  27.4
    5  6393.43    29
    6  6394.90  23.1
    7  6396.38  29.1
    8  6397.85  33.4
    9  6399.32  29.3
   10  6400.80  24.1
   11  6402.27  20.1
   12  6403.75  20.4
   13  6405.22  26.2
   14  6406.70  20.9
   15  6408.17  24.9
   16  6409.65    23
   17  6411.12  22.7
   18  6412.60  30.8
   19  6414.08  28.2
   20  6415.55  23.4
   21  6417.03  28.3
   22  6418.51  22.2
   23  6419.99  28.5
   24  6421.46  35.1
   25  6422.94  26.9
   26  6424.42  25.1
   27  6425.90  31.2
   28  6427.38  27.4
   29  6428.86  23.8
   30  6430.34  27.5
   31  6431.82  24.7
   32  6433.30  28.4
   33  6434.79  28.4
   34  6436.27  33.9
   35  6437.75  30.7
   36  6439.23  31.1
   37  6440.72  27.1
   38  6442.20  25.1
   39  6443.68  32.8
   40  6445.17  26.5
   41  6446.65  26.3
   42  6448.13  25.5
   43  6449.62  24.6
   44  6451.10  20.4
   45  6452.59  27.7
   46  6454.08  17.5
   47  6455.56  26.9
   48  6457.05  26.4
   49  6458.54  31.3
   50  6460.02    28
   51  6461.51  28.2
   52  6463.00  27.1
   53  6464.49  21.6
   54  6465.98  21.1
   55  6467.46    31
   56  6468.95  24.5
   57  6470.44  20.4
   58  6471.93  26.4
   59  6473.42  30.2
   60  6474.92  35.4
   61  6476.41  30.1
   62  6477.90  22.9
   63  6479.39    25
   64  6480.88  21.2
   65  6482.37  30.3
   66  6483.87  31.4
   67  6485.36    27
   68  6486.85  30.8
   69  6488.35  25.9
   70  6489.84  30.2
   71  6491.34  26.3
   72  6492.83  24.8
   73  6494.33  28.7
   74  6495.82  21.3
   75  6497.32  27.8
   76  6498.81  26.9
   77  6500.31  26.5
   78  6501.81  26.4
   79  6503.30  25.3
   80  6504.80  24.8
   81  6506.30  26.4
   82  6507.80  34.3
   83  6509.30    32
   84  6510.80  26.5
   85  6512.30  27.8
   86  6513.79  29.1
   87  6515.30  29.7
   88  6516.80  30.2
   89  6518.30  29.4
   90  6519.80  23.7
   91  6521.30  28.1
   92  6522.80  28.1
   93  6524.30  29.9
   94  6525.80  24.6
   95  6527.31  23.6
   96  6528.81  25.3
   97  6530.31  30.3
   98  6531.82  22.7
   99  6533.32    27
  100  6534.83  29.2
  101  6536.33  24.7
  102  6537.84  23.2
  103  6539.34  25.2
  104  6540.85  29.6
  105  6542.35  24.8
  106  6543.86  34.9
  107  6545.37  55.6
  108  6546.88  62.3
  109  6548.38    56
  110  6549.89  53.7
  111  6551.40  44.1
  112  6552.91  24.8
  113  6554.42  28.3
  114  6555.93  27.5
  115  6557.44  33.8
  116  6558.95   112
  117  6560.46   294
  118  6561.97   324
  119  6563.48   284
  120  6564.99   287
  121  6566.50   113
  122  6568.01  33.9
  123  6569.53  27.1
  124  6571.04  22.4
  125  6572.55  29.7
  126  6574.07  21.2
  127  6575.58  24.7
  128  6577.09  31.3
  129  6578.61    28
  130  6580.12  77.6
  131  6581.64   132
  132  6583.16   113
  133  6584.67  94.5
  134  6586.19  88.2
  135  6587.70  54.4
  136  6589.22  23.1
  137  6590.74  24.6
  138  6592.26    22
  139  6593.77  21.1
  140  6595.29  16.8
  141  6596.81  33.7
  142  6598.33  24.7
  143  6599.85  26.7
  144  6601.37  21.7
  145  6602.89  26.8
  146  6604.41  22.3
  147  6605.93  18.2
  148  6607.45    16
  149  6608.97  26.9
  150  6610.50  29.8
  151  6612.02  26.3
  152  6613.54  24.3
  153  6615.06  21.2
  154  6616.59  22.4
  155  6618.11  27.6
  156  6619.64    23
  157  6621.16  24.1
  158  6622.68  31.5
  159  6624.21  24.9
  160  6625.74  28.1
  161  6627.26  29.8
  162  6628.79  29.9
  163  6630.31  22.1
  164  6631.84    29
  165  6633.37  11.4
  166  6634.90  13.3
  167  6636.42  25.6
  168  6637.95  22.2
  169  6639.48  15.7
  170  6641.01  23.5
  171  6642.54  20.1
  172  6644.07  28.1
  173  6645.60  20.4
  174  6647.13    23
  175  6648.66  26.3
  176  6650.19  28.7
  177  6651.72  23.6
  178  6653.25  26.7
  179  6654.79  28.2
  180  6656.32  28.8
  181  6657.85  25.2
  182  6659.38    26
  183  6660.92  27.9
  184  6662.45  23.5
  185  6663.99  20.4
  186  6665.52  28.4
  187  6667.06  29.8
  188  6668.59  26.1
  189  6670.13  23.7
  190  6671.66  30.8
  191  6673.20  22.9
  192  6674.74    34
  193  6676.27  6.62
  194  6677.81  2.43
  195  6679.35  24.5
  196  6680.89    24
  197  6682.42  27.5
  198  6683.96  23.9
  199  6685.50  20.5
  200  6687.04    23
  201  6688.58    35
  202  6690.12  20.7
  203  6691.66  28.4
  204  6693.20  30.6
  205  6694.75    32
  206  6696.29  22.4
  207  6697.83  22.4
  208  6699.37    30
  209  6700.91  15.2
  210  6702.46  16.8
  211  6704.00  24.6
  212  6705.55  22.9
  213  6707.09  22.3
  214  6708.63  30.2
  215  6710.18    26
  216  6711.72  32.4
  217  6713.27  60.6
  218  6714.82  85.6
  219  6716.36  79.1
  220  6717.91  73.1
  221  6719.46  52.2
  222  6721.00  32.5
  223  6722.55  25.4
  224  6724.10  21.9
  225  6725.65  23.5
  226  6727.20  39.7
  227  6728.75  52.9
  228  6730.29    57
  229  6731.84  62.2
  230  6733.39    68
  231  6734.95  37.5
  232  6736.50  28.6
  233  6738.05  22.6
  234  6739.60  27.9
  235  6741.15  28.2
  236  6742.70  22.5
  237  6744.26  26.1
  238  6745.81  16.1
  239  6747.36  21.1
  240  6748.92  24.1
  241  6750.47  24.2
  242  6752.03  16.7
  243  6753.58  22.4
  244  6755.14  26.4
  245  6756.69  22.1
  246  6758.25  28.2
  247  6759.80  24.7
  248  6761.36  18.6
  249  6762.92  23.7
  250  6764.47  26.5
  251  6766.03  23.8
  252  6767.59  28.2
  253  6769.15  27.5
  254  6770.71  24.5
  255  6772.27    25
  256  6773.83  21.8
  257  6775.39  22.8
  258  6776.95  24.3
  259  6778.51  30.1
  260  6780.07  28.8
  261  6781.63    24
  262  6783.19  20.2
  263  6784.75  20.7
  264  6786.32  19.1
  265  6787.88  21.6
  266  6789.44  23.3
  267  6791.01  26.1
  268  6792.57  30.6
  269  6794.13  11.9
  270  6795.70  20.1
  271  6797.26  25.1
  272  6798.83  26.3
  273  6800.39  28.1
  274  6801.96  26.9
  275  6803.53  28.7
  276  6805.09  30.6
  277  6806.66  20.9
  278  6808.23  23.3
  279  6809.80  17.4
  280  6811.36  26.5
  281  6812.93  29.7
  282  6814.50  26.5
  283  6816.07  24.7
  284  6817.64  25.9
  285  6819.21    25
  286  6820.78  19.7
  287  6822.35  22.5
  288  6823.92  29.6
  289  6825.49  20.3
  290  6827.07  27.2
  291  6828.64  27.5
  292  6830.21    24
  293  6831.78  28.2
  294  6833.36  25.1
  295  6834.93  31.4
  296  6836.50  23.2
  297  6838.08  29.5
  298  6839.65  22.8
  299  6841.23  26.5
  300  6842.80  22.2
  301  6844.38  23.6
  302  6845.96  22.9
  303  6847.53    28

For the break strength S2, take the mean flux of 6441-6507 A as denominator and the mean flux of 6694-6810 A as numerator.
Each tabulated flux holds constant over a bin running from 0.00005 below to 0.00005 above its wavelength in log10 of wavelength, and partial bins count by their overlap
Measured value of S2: 1.1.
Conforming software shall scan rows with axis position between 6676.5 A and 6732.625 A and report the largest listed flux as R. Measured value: 85.6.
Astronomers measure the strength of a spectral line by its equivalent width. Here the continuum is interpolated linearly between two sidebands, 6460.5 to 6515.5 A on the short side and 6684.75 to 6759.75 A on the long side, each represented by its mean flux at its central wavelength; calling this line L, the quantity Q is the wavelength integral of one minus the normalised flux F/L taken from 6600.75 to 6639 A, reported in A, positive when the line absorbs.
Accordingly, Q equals 8.2 A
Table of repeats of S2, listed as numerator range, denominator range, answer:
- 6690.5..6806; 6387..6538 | 1.11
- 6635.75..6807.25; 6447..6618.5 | 0.66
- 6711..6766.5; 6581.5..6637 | 1.09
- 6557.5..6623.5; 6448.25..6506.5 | 2.40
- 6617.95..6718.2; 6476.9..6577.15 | 0.57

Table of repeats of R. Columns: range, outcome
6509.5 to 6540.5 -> 30.3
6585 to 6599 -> 88.2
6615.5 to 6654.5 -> 31.5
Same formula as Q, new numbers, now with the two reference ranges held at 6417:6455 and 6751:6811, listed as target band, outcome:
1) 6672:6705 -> 2.0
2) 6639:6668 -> 0.1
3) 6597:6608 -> 1.1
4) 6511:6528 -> -0.8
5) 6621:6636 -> 0.6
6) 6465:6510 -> -0.8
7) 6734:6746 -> -1.4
